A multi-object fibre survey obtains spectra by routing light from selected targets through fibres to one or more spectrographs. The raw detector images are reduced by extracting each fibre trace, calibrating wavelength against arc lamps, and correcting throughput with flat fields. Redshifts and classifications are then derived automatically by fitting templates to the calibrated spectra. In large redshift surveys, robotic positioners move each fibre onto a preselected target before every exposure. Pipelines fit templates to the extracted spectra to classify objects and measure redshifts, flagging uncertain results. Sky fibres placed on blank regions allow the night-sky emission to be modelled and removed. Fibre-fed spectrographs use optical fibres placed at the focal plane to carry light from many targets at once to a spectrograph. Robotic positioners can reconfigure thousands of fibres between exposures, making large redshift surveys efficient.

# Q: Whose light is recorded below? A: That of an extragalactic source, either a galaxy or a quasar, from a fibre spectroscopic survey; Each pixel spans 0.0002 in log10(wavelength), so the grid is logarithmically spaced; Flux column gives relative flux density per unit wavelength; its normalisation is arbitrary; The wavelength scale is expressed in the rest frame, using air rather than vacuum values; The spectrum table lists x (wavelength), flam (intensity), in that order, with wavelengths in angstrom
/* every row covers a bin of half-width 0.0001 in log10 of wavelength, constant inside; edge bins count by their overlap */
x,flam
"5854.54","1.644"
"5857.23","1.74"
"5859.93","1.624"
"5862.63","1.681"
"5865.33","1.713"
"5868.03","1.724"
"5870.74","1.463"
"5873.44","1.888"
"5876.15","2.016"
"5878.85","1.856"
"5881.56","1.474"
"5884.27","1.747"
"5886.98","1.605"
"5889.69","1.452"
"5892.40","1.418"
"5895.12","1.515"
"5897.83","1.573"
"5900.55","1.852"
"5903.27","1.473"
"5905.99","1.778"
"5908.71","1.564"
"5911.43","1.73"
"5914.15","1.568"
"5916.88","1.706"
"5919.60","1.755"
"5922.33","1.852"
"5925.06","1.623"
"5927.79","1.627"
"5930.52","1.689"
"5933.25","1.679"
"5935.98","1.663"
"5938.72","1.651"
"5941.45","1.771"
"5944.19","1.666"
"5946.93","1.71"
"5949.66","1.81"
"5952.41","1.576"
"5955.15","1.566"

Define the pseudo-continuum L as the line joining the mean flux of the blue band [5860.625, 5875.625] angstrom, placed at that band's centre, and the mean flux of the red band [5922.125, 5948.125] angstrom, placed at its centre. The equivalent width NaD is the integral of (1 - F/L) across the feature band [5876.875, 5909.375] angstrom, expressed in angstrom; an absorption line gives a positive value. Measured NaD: 1.57 angstrom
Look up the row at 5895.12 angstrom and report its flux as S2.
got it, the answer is 1.515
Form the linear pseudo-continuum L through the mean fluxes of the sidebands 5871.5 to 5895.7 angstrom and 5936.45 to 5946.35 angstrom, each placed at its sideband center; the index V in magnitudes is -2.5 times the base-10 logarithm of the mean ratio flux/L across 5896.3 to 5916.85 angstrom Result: 0.016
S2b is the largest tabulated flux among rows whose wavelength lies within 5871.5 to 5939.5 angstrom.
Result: 2.016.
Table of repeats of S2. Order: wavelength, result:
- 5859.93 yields 1.624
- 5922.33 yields 1.852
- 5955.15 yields 1.566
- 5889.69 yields 1.452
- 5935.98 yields 1.663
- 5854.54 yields 1.644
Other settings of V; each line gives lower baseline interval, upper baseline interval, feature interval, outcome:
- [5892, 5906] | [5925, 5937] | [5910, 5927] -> -0.04 mag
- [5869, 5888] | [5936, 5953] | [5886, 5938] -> 0.05 mag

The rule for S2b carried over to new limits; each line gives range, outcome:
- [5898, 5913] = 1.852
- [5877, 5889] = 1.856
